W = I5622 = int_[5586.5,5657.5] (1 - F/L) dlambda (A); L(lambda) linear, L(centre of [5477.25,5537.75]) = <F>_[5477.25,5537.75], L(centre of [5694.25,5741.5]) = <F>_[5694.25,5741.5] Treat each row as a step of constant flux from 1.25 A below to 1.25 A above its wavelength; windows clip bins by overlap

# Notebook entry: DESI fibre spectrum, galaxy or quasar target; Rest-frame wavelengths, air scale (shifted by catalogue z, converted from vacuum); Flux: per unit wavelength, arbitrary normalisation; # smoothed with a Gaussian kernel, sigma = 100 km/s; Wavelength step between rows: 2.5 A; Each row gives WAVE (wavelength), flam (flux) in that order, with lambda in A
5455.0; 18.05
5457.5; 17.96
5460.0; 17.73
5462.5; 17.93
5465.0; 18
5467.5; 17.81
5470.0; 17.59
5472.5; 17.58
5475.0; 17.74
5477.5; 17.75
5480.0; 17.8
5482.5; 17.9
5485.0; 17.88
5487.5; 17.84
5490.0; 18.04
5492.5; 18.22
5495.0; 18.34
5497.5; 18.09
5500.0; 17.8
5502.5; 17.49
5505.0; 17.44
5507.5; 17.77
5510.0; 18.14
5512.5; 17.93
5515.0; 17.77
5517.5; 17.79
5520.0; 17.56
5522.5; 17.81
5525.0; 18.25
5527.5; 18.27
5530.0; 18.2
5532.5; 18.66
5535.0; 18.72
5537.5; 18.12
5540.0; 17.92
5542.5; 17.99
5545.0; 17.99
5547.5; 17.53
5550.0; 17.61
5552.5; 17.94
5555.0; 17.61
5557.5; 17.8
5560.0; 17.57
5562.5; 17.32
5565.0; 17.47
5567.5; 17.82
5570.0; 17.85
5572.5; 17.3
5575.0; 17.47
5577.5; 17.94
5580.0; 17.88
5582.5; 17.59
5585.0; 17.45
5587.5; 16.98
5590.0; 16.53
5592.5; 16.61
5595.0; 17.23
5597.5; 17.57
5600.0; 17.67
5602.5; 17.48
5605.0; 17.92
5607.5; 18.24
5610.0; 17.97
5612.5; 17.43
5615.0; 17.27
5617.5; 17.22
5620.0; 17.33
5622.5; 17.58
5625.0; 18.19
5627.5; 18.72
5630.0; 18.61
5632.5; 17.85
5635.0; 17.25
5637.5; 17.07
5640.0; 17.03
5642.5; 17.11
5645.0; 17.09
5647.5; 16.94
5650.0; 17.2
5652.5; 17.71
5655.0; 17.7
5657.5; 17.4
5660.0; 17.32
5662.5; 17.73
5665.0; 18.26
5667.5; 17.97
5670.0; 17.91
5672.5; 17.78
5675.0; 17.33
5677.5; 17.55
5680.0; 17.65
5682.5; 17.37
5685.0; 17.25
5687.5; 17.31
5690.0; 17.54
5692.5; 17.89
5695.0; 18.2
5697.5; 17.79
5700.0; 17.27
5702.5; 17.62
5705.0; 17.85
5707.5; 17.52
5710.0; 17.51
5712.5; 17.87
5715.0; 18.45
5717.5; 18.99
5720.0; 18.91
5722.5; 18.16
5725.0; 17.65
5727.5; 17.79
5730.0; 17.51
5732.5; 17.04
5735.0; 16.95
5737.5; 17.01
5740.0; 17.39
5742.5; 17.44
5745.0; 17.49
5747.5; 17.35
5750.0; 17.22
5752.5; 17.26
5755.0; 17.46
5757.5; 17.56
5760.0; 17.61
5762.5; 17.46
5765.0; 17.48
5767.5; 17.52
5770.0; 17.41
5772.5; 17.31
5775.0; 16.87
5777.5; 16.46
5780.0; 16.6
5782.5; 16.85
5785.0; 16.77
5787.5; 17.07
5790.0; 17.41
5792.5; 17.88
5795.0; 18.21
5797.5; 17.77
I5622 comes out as 1.50 A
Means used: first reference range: 18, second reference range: 17.8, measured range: 17.5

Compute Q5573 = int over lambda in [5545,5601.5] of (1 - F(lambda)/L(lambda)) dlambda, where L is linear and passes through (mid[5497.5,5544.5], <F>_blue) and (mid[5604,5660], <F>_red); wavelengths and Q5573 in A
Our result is 0.9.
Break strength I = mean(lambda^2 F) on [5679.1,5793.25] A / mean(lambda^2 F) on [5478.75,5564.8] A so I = 1.05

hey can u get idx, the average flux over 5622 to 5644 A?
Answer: 17.7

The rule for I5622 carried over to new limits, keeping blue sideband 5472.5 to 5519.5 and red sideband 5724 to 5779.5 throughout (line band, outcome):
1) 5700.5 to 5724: -0.9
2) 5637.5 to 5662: 0.4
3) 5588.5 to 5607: 0.3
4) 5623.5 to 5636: -0.4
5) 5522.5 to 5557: -0.5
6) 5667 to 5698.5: -0.3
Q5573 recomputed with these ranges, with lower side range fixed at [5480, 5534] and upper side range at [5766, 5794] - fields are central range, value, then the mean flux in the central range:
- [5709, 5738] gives -0.9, 17.8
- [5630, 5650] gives 0.3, 17.3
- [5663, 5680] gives -0.3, 17.8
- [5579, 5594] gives 0.5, 17.2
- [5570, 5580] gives 0.1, 17.6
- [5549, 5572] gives 0.2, 17.7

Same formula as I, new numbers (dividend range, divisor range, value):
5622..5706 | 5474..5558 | 1.04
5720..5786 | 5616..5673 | 1.02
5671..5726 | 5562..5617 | 1.06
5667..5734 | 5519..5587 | 1.05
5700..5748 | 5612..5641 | 1.04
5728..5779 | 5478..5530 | 1.06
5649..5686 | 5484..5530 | 1.04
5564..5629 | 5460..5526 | 1.02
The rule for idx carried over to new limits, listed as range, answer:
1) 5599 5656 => 17.6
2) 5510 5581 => 17.9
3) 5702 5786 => 17.5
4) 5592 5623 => 17.5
